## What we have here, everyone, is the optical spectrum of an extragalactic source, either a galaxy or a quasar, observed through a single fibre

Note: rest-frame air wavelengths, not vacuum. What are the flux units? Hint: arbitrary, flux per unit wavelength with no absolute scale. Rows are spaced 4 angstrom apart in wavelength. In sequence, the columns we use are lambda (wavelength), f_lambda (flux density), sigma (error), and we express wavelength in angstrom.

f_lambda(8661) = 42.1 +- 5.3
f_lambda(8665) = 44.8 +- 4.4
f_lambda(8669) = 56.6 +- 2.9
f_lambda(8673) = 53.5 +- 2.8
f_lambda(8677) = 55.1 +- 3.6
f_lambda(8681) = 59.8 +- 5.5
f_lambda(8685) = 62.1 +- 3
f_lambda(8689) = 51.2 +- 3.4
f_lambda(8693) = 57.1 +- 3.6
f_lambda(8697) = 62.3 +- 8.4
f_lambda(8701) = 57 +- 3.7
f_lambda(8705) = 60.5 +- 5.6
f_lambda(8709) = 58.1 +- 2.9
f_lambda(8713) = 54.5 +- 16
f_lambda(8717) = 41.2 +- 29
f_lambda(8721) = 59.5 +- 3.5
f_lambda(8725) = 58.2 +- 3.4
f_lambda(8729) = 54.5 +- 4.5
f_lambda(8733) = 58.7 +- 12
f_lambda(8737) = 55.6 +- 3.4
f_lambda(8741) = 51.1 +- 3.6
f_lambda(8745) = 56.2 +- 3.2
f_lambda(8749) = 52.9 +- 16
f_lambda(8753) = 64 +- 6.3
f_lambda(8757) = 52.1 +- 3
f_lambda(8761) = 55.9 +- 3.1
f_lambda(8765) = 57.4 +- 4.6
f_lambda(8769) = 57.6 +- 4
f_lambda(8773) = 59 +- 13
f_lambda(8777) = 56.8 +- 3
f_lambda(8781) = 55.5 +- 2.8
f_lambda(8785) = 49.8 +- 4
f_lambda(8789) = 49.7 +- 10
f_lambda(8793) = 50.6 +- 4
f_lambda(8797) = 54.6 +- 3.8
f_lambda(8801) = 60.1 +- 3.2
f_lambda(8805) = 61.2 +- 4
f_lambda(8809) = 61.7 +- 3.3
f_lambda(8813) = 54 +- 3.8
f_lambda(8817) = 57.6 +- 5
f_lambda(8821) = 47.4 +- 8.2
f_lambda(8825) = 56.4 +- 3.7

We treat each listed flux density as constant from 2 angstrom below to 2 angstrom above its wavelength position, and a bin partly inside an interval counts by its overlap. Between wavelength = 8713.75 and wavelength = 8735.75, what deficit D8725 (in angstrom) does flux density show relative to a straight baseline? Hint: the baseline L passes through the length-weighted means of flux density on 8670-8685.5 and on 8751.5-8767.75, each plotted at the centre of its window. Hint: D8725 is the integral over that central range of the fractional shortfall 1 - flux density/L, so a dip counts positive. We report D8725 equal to 1.03 angstrom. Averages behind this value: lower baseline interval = 57.1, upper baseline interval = 57.2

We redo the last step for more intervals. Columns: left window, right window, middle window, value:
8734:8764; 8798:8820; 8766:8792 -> 1.0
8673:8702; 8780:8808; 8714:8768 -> 0.9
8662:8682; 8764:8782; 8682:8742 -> -1.7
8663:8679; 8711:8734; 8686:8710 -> -2.0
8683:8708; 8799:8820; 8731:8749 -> 1.0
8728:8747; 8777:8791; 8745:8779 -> -2.0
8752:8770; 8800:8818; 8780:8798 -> 2.0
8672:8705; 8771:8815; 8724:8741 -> 0.2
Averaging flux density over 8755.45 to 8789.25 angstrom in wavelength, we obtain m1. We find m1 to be 55.2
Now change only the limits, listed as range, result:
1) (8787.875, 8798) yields 51.5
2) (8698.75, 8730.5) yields 55.5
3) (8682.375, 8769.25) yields 56.3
